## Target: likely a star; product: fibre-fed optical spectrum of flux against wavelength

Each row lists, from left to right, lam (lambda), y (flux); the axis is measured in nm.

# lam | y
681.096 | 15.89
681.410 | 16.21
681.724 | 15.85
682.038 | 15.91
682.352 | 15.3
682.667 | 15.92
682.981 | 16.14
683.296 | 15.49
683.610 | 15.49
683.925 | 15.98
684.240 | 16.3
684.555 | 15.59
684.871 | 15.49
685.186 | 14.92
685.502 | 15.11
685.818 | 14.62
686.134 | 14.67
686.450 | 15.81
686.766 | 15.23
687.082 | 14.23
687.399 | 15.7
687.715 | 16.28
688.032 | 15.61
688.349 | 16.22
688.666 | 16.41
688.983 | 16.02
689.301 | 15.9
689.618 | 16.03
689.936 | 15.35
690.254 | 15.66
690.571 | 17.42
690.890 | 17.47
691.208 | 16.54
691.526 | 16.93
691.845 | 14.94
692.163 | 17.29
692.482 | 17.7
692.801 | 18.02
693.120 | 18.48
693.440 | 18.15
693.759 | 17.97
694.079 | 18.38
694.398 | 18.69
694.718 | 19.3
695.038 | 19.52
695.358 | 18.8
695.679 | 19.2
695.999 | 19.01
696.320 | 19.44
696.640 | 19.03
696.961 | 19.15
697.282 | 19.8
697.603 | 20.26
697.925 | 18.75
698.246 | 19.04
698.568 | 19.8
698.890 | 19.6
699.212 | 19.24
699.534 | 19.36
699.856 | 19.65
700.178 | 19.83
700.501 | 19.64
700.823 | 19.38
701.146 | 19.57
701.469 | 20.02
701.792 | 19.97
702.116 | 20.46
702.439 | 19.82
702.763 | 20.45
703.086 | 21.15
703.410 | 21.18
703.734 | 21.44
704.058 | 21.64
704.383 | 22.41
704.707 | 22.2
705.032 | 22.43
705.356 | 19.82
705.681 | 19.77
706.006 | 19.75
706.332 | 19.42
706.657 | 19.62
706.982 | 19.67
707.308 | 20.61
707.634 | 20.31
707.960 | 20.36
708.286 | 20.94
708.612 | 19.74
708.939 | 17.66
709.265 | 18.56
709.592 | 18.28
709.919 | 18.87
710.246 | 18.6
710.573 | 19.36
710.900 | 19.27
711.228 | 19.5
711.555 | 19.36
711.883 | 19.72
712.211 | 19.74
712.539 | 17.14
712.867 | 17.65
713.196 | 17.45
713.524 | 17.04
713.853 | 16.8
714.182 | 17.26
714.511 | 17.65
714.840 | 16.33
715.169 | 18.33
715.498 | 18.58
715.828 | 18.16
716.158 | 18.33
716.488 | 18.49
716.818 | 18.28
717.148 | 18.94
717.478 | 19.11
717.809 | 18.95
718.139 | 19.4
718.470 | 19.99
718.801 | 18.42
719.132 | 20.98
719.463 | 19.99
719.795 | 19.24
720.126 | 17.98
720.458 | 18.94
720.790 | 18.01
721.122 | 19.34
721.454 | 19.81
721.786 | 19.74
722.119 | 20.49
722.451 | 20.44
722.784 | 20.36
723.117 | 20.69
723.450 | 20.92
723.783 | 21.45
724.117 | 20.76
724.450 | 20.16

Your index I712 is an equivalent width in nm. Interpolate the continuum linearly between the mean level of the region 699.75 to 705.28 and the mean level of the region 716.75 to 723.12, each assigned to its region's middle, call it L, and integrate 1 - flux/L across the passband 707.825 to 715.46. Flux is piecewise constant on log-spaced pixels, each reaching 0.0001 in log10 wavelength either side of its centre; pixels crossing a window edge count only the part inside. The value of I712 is 0.58 nm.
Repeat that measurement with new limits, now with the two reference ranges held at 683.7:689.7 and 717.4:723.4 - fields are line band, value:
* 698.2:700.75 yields -0.36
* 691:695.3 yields -0.40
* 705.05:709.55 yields -0.43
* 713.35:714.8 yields 0.13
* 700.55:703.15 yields -0.40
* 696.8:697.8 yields -0.17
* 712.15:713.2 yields 0.04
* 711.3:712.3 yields -0.06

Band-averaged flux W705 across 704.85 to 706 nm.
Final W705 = 20.6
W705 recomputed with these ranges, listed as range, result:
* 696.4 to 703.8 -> 19.8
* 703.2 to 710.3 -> 20.2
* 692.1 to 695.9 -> 18.5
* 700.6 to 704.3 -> 20.5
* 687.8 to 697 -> 17.5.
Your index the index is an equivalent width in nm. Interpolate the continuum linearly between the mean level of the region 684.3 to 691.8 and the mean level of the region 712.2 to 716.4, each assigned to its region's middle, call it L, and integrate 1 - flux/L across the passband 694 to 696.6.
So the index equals -0.440 nm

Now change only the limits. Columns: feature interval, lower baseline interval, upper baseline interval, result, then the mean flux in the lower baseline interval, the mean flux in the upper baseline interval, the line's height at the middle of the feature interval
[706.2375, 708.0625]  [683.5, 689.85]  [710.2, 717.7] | -0.247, 15.6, 18.3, 17.6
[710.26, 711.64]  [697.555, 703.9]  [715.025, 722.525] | 0.013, 19.9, 19.1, 19.5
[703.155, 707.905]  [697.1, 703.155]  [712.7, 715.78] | -0.463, 19.8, 17.5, 18.9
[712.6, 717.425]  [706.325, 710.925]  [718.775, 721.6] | 0.372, 19.4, 19.2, 19.3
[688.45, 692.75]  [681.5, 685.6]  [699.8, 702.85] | 0.214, 15.7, 19.9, 17.3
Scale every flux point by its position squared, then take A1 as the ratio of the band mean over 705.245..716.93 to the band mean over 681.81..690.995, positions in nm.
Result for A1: 1.3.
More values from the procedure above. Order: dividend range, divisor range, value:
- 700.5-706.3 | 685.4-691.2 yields 1.36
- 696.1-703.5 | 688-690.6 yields 1.27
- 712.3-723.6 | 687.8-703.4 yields 1.09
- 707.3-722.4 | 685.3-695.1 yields 1.22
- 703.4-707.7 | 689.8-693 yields 1.29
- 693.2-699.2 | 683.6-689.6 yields 1.26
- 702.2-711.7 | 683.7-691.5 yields 1.34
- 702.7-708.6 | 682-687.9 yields 1.42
